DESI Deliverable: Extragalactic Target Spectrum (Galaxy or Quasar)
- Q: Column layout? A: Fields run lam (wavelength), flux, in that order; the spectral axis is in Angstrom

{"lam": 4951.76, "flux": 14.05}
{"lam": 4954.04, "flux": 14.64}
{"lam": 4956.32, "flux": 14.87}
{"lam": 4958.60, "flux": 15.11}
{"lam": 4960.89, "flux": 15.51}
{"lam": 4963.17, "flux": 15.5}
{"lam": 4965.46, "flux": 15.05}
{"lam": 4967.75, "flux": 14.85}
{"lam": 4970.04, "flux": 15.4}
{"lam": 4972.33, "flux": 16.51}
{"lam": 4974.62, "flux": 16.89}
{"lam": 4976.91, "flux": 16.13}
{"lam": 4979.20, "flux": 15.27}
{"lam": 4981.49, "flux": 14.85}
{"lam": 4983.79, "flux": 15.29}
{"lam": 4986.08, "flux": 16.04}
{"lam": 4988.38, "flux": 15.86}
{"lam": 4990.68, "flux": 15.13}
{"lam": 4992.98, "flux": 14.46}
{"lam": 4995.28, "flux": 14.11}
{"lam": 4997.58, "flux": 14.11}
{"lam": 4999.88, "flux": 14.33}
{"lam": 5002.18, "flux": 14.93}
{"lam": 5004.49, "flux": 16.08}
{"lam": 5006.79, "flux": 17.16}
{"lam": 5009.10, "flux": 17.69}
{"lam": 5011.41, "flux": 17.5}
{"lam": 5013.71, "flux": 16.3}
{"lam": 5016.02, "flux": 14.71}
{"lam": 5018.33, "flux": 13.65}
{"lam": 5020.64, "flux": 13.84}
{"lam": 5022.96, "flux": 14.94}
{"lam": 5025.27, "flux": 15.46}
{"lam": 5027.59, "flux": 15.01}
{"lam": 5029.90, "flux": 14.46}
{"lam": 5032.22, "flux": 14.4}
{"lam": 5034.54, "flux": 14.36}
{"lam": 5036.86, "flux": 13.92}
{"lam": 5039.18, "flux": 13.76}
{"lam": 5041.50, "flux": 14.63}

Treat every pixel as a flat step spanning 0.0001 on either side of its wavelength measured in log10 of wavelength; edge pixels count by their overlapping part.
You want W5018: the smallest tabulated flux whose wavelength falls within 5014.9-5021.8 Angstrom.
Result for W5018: 13.65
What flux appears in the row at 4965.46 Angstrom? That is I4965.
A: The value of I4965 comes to 15.05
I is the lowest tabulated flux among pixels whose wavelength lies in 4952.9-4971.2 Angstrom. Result 14.64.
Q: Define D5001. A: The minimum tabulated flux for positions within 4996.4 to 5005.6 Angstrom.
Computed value 14.11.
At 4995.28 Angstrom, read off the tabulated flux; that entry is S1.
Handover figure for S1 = 14.11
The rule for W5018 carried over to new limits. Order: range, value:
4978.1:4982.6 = 14.85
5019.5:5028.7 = 13.84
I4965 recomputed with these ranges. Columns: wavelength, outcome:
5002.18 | 14.93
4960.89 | 15.51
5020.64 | 13.84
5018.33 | 13.65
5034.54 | 14.36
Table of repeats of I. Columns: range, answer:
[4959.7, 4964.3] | 15.5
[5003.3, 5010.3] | 16.08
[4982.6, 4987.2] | 15.29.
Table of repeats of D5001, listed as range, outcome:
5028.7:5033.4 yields 14.4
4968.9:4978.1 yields 15.4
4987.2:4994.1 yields 14.46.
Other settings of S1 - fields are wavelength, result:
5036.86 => 13.92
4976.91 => 16.13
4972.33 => 16.51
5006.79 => 17.16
